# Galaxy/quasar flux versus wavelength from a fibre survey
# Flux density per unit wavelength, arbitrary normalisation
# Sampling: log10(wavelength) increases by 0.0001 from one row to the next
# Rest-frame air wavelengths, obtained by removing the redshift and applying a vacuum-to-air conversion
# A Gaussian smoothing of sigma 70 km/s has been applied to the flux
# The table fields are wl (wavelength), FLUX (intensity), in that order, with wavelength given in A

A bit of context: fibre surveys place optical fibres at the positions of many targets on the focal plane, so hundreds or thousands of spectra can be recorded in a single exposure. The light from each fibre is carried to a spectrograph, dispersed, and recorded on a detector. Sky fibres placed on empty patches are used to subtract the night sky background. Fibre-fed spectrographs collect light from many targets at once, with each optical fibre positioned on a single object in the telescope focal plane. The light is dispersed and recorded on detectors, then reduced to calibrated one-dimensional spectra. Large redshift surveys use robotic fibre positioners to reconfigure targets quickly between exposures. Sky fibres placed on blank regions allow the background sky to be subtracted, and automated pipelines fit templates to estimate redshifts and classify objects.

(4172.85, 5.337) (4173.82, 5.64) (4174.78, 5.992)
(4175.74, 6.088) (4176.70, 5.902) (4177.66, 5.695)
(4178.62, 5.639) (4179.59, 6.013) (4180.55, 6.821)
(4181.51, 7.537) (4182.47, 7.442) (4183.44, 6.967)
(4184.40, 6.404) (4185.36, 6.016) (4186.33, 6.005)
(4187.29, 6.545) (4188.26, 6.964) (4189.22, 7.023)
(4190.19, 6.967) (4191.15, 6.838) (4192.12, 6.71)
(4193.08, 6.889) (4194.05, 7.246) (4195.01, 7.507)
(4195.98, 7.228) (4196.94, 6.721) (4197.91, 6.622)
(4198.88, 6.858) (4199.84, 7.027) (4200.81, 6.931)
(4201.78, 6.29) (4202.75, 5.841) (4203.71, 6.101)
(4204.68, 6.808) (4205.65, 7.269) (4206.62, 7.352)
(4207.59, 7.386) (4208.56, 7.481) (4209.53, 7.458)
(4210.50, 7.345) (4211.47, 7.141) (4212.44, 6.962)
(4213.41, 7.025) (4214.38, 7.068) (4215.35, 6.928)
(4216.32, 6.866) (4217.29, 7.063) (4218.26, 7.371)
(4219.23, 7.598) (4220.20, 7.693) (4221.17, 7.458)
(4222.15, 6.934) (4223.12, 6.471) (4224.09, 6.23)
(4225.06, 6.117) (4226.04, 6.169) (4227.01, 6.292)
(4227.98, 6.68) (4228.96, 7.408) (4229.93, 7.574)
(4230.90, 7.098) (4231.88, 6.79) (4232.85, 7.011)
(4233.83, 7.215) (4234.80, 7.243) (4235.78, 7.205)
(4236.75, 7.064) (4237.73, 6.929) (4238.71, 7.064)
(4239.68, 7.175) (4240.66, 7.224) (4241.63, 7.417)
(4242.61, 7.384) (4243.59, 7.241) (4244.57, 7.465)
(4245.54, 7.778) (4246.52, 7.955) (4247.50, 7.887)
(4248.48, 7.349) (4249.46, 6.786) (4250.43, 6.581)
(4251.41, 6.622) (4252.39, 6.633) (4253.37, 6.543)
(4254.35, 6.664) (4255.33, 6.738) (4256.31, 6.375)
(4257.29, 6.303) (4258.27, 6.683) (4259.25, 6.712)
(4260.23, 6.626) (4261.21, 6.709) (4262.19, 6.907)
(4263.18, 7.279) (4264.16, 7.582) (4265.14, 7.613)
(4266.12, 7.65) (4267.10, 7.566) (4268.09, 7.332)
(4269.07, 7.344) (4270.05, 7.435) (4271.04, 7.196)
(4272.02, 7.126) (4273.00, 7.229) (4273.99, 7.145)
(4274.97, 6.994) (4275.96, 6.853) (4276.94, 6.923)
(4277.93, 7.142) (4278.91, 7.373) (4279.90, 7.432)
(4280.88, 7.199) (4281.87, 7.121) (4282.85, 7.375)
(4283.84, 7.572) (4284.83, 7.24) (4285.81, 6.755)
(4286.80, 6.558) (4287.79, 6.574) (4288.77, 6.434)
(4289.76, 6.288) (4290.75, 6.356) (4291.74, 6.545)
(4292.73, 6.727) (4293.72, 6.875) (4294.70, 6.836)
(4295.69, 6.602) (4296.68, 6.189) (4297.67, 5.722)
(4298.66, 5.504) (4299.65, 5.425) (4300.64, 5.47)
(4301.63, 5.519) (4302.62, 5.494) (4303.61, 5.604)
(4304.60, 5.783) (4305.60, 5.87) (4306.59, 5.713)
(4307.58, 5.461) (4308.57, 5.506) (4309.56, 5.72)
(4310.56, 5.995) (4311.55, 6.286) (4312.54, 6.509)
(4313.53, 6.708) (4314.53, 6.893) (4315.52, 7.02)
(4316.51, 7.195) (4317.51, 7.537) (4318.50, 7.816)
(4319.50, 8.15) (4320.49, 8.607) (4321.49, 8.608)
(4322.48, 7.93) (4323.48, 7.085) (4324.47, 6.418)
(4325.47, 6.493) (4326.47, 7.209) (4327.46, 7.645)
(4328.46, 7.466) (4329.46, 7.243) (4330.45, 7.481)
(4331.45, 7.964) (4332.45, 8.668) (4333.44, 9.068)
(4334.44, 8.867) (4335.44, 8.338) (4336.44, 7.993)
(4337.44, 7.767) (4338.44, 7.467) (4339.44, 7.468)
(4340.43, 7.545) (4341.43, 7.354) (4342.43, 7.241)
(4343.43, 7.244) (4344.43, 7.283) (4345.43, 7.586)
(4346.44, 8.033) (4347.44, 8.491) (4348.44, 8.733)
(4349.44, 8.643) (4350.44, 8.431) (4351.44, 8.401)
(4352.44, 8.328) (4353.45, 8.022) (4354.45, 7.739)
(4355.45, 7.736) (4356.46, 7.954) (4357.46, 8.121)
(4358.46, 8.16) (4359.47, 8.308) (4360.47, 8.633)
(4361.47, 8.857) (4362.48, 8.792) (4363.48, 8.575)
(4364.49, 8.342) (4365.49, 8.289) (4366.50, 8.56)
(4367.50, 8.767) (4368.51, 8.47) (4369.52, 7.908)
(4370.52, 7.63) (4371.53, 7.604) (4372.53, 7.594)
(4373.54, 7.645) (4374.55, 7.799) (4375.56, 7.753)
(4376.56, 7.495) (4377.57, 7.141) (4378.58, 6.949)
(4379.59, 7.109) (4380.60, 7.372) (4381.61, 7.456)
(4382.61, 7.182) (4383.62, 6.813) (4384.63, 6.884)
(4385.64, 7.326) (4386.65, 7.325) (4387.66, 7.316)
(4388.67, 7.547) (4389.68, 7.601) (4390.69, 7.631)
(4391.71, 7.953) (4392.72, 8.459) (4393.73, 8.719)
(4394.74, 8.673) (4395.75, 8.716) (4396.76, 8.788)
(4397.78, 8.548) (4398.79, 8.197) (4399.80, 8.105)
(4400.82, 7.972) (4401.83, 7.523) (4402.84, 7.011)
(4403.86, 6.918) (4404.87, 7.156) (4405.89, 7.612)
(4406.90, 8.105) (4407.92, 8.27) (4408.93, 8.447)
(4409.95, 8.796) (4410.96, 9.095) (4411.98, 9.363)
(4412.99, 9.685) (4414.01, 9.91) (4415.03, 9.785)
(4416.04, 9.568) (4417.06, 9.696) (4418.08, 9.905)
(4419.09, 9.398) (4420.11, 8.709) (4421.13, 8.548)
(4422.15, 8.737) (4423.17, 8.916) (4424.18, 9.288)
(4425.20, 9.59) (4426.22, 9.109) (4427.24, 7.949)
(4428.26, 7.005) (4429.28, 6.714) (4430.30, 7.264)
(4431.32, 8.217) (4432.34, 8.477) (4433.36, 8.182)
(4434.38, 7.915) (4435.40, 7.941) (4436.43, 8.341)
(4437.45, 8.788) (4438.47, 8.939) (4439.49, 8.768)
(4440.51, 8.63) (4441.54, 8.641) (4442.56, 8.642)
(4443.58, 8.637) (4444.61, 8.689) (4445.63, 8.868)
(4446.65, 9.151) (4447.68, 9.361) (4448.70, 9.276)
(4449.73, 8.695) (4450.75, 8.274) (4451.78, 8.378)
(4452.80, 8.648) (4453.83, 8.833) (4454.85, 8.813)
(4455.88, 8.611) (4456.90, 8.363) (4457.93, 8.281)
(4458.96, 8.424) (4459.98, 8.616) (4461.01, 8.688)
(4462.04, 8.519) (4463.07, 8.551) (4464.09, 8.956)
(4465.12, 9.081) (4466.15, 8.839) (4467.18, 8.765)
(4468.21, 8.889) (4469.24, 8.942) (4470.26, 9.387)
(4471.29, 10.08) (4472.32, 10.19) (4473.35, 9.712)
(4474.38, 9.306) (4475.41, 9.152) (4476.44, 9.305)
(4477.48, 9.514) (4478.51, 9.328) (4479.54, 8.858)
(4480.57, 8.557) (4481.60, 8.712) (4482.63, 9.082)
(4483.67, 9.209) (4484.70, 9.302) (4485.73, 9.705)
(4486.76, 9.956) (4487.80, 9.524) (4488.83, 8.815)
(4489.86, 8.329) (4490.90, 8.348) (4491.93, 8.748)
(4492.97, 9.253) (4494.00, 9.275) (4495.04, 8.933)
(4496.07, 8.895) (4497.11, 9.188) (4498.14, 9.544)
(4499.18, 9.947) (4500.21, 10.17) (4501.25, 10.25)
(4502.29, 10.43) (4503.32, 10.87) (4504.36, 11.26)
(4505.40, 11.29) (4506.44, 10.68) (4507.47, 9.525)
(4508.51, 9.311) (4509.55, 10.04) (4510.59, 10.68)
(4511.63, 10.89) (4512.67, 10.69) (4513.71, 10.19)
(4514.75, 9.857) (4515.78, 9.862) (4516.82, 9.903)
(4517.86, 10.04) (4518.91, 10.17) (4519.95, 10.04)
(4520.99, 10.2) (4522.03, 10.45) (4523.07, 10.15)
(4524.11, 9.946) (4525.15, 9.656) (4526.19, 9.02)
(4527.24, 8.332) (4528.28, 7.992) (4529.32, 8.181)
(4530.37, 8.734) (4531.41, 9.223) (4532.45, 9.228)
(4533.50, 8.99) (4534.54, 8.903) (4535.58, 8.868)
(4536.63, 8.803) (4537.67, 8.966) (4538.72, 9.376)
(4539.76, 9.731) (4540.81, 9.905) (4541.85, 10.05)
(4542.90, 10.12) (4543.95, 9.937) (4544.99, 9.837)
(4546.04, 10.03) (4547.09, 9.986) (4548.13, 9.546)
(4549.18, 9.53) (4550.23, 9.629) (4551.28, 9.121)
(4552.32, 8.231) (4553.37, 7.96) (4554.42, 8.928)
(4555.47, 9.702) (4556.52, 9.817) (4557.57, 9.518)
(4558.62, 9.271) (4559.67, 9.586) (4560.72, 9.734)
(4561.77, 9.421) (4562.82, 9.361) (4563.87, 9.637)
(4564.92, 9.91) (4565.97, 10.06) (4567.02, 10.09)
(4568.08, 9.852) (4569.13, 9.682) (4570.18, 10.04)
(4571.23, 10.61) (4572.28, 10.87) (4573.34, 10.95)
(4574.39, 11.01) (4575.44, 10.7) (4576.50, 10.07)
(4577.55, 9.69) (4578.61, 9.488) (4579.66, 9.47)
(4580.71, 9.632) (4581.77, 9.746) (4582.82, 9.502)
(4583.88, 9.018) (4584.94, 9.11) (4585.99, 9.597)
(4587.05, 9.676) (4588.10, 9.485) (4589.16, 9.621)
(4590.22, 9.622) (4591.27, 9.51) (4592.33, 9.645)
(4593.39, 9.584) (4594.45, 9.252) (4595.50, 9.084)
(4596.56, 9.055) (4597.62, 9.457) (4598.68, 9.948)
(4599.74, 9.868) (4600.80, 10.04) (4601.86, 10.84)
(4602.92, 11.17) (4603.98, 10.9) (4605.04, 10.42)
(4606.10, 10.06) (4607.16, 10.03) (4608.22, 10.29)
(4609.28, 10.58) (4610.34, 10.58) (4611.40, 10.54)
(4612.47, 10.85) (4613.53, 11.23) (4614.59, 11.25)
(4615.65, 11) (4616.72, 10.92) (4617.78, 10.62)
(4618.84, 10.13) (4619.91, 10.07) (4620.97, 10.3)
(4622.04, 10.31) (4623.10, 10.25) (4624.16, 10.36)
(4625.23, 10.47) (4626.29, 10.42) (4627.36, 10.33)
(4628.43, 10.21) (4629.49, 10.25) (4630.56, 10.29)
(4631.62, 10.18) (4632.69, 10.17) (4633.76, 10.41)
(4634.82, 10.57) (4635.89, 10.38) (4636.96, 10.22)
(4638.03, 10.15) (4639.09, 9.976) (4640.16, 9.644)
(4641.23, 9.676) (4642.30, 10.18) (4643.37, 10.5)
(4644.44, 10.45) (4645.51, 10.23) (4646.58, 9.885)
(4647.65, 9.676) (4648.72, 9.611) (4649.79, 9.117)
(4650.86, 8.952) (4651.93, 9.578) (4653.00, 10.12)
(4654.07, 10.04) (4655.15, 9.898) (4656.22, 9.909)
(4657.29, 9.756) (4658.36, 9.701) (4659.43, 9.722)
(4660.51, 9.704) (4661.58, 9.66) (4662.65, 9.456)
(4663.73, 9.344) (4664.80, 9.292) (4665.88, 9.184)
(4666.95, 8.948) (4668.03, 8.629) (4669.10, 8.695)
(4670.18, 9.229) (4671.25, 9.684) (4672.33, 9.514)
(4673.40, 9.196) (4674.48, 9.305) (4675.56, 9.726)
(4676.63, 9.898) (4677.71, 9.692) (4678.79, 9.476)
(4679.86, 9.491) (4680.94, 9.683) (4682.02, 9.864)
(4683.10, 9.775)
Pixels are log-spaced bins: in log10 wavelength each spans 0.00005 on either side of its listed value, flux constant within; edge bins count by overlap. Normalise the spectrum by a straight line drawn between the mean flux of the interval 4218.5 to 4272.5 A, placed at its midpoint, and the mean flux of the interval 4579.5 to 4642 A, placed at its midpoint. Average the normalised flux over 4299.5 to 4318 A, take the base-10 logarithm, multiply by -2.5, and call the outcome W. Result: 0.24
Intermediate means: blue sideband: 7.06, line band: 6.1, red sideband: 10.1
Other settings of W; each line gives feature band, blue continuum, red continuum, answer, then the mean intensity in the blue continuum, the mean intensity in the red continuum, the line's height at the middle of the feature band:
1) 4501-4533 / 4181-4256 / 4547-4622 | -0.060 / 6.98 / 9.91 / 9.37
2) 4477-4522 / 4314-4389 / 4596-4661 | -0.074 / 7.8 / 10.2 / 9.07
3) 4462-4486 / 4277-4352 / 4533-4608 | -0.055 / 7.08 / 9.71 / 8.72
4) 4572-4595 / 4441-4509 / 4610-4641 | 0.032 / 9.19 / 10.4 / 10.1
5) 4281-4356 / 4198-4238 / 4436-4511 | 0.107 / 6.97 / 9.19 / 7.84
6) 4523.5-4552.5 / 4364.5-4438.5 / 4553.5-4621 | 0.023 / 8.16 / 9.98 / 9.5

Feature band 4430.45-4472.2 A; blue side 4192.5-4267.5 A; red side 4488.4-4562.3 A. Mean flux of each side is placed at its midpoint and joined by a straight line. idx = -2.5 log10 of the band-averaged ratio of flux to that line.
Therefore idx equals 0.03 mag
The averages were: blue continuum 7.02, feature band 8.71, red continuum 9.58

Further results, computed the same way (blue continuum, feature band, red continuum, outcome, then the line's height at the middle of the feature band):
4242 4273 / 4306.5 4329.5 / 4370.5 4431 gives 0.083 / 7.54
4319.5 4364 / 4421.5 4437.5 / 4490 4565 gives 0.060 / 8.73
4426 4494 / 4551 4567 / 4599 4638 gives 0.050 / 9.82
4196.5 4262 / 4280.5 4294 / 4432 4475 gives 0.094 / 7.44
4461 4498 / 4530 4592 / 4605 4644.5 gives 0.024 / 9.82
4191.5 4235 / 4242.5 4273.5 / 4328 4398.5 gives 0.023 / 7.25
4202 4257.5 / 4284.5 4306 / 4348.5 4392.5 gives 0.195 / 7.42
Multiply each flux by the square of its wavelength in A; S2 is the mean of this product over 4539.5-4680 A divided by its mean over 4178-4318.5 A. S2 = 1.70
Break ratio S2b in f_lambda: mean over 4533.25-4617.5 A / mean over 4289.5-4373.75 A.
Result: 1.33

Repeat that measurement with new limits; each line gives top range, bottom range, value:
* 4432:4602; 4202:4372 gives 1.31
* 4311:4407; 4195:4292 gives 1.11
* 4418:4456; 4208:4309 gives 1.25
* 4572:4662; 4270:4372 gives 1.38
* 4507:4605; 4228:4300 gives 1.39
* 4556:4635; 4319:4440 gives 1.24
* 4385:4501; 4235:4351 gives 1.23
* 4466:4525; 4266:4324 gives 1.43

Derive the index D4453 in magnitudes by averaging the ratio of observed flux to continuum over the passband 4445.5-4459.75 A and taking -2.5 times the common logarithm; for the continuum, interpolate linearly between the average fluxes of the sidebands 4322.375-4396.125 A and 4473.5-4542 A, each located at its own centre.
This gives 0.025 mag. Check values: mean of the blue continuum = 7.85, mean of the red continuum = 9.54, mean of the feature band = 8.71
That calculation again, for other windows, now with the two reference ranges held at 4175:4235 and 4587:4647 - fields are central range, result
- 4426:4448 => 0.05 mag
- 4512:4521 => -0.08 mag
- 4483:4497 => 0.01 mag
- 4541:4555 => 0.02 mag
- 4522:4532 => 0.04 mag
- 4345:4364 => -0.03 mag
